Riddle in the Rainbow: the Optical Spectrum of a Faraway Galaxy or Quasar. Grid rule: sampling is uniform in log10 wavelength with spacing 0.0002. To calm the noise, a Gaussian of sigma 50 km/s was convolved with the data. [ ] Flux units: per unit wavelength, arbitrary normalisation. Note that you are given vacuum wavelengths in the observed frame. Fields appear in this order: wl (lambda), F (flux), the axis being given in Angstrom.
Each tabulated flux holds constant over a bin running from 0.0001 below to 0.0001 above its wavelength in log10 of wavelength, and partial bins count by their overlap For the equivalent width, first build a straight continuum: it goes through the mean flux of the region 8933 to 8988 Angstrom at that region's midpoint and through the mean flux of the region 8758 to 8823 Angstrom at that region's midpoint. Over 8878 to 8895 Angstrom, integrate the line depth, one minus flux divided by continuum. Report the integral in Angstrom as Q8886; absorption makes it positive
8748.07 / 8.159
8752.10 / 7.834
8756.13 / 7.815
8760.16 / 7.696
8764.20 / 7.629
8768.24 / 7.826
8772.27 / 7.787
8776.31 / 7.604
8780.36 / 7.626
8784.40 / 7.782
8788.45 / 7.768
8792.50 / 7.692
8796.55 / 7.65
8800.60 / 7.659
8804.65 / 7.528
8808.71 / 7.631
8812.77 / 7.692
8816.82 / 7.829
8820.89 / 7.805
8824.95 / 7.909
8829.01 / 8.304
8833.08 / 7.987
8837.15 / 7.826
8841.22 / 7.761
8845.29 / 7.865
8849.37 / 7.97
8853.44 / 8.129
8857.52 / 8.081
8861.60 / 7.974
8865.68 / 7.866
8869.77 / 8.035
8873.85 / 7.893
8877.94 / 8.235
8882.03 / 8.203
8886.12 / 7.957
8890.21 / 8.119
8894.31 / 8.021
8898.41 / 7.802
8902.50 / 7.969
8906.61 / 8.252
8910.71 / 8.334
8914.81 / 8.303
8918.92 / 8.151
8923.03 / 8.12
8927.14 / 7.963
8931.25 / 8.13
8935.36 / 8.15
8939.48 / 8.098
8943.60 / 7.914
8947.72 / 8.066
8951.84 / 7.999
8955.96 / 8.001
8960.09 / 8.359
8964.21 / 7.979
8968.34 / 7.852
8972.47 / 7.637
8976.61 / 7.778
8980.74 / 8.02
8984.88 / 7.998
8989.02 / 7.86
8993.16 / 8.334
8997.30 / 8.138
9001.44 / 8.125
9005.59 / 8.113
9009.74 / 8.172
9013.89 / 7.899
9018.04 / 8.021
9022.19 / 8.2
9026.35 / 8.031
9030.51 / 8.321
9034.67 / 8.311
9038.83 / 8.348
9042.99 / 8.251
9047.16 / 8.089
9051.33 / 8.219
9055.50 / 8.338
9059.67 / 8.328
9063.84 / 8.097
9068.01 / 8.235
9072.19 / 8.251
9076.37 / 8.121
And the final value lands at -0.5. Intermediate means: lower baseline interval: 7.7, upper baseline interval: 7.99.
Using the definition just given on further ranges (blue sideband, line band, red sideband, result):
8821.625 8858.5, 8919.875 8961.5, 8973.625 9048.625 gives -0.1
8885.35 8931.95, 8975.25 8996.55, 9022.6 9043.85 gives 0.5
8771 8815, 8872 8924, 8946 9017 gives -1.6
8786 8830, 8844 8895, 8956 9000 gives -1.2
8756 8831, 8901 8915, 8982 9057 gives -0.5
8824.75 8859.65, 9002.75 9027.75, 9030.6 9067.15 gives 0.4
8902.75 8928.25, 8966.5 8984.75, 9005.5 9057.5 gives 0.8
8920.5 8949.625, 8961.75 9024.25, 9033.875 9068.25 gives 1.1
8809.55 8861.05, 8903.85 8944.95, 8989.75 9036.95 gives -0.6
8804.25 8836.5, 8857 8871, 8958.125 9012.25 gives -0.1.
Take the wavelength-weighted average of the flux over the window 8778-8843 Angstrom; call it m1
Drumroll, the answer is 7.78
